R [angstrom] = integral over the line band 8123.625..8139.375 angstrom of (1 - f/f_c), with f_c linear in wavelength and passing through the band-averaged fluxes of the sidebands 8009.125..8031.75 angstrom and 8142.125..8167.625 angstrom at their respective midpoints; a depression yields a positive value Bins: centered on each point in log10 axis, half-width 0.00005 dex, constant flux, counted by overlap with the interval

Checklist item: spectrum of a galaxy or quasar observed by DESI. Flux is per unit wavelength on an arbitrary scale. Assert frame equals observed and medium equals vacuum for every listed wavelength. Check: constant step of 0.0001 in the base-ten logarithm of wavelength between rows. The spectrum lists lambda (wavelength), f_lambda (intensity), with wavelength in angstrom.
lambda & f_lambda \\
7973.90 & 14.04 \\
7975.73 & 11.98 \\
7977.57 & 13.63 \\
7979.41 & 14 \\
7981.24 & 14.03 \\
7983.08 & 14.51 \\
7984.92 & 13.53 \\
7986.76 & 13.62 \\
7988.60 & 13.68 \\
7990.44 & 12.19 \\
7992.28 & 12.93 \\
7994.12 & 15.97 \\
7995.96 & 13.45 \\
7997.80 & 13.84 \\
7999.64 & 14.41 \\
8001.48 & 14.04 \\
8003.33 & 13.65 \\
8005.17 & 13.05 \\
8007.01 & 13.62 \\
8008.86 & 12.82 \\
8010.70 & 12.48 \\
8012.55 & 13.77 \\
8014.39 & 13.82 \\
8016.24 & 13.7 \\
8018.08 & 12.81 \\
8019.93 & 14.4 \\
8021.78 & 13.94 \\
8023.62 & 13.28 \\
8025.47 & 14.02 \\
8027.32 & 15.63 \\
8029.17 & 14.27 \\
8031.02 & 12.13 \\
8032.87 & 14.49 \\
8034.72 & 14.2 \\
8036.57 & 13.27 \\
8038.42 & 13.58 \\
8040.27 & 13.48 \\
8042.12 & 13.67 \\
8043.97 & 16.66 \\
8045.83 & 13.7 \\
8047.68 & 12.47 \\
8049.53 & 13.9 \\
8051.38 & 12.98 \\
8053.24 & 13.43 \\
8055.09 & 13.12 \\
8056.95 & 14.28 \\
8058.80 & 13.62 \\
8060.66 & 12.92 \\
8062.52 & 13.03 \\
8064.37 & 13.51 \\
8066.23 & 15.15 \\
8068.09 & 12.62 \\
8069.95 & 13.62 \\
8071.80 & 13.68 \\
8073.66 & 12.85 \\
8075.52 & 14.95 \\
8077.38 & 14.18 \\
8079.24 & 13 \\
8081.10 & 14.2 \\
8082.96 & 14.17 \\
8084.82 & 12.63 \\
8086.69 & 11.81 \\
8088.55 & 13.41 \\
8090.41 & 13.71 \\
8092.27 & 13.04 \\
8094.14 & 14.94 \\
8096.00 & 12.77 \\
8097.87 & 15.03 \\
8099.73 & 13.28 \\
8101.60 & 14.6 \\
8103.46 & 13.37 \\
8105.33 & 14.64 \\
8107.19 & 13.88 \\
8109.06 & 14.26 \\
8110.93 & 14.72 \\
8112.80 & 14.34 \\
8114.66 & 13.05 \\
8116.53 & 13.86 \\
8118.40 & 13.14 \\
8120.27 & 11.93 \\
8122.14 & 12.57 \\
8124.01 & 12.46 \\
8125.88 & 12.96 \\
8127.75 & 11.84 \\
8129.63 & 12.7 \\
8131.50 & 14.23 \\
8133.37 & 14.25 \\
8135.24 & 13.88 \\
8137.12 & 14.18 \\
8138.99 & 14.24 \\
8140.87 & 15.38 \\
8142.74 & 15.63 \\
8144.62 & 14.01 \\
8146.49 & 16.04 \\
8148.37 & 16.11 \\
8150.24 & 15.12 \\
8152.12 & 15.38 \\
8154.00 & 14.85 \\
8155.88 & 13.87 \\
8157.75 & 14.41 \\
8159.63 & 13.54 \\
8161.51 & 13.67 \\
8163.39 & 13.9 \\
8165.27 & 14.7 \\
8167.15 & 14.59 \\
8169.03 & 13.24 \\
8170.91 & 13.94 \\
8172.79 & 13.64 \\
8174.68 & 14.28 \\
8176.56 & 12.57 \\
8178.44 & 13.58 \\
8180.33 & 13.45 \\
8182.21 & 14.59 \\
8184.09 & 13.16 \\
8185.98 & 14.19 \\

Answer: 1.2 angstrom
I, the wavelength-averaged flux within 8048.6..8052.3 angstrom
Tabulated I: 13.5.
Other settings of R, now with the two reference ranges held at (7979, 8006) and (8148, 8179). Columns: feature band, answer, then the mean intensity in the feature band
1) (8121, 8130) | 1.0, 12.5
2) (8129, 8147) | -0.4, 14.5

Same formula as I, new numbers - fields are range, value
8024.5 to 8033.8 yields 14.1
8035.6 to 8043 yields 13.5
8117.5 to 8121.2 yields 12.5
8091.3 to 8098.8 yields 13.9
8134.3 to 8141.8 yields 14.4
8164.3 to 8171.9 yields 14.1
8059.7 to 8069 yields 13.4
